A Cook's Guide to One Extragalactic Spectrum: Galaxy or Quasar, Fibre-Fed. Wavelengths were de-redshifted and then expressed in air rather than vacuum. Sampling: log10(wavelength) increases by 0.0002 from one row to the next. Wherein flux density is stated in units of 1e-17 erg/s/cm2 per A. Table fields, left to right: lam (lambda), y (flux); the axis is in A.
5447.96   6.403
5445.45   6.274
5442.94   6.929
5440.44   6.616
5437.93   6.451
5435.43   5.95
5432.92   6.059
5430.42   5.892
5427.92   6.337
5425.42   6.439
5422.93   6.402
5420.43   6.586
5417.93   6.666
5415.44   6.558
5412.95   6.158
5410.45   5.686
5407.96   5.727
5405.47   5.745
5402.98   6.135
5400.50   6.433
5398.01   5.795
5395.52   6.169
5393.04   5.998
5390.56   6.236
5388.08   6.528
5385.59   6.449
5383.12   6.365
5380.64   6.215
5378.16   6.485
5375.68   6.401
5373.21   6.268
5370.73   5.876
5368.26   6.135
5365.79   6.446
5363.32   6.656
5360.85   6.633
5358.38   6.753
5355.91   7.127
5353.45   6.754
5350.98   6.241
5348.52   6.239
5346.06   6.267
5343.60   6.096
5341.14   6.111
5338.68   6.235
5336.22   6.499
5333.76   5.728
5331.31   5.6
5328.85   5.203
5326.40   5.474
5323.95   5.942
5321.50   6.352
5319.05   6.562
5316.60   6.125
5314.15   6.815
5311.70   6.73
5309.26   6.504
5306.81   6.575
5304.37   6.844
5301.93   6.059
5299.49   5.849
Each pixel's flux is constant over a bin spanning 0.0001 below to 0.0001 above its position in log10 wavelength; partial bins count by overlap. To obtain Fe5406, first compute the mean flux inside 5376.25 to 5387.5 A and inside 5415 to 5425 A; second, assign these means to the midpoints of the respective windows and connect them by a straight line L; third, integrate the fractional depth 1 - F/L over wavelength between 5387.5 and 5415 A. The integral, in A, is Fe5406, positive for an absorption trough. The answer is 1.7 A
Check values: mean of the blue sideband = 6.38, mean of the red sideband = 6.55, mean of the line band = 6.06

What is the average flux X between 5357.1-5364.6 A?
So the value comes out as 6.68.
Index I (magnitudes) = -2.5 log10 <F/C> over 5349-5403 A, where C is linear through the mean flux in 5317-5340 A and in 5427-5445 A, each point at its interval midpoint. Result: -0.04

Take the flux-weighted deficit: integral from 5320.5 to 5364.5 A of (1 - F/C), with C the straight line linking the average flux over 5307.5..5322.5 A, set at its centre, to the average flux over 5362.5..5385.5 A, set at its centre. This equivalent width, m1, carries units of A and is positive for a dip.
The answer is 1.4 A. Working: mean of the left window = 6.52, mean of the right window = 6.32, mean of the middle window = 6.22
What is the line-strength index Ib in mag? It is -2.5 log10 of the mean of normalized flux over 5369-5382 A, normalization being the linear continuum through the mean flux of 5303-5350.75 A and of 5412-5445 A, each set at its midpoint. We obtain 0.009 mag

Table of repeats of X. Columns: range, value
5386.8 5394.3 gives 6.25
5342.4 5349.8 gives 6.21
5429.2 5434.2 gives 5.97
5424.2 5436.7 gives 6.13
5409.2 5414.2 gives 5.92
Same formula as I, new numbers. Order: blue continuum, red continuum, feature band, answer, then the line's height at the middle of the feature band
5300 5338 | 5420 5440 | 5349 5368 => -0.067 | 6.22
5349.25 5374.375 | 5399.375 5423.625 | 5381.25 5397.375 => 0.010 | 6.33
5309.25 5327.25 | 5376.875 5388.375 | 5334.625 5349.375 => 0.020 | 6.35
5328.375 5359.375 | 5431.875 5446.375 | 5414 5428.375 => -0.025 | 6.36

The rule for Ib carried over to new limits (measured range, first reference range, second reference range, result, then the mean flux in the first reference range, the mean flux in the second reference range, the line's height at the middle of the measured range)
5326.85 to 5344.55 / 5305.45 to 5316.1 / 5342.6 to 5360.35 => 0.11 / 6.62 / 6.51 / 6.55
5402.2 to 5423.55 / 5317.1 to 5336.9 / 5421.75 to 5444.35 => 0.01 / 5.91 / 6.34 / 6.26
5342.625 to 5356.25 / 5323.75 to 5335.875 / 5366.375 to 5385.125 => -0.09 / 5.63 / 6.27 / 5.9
